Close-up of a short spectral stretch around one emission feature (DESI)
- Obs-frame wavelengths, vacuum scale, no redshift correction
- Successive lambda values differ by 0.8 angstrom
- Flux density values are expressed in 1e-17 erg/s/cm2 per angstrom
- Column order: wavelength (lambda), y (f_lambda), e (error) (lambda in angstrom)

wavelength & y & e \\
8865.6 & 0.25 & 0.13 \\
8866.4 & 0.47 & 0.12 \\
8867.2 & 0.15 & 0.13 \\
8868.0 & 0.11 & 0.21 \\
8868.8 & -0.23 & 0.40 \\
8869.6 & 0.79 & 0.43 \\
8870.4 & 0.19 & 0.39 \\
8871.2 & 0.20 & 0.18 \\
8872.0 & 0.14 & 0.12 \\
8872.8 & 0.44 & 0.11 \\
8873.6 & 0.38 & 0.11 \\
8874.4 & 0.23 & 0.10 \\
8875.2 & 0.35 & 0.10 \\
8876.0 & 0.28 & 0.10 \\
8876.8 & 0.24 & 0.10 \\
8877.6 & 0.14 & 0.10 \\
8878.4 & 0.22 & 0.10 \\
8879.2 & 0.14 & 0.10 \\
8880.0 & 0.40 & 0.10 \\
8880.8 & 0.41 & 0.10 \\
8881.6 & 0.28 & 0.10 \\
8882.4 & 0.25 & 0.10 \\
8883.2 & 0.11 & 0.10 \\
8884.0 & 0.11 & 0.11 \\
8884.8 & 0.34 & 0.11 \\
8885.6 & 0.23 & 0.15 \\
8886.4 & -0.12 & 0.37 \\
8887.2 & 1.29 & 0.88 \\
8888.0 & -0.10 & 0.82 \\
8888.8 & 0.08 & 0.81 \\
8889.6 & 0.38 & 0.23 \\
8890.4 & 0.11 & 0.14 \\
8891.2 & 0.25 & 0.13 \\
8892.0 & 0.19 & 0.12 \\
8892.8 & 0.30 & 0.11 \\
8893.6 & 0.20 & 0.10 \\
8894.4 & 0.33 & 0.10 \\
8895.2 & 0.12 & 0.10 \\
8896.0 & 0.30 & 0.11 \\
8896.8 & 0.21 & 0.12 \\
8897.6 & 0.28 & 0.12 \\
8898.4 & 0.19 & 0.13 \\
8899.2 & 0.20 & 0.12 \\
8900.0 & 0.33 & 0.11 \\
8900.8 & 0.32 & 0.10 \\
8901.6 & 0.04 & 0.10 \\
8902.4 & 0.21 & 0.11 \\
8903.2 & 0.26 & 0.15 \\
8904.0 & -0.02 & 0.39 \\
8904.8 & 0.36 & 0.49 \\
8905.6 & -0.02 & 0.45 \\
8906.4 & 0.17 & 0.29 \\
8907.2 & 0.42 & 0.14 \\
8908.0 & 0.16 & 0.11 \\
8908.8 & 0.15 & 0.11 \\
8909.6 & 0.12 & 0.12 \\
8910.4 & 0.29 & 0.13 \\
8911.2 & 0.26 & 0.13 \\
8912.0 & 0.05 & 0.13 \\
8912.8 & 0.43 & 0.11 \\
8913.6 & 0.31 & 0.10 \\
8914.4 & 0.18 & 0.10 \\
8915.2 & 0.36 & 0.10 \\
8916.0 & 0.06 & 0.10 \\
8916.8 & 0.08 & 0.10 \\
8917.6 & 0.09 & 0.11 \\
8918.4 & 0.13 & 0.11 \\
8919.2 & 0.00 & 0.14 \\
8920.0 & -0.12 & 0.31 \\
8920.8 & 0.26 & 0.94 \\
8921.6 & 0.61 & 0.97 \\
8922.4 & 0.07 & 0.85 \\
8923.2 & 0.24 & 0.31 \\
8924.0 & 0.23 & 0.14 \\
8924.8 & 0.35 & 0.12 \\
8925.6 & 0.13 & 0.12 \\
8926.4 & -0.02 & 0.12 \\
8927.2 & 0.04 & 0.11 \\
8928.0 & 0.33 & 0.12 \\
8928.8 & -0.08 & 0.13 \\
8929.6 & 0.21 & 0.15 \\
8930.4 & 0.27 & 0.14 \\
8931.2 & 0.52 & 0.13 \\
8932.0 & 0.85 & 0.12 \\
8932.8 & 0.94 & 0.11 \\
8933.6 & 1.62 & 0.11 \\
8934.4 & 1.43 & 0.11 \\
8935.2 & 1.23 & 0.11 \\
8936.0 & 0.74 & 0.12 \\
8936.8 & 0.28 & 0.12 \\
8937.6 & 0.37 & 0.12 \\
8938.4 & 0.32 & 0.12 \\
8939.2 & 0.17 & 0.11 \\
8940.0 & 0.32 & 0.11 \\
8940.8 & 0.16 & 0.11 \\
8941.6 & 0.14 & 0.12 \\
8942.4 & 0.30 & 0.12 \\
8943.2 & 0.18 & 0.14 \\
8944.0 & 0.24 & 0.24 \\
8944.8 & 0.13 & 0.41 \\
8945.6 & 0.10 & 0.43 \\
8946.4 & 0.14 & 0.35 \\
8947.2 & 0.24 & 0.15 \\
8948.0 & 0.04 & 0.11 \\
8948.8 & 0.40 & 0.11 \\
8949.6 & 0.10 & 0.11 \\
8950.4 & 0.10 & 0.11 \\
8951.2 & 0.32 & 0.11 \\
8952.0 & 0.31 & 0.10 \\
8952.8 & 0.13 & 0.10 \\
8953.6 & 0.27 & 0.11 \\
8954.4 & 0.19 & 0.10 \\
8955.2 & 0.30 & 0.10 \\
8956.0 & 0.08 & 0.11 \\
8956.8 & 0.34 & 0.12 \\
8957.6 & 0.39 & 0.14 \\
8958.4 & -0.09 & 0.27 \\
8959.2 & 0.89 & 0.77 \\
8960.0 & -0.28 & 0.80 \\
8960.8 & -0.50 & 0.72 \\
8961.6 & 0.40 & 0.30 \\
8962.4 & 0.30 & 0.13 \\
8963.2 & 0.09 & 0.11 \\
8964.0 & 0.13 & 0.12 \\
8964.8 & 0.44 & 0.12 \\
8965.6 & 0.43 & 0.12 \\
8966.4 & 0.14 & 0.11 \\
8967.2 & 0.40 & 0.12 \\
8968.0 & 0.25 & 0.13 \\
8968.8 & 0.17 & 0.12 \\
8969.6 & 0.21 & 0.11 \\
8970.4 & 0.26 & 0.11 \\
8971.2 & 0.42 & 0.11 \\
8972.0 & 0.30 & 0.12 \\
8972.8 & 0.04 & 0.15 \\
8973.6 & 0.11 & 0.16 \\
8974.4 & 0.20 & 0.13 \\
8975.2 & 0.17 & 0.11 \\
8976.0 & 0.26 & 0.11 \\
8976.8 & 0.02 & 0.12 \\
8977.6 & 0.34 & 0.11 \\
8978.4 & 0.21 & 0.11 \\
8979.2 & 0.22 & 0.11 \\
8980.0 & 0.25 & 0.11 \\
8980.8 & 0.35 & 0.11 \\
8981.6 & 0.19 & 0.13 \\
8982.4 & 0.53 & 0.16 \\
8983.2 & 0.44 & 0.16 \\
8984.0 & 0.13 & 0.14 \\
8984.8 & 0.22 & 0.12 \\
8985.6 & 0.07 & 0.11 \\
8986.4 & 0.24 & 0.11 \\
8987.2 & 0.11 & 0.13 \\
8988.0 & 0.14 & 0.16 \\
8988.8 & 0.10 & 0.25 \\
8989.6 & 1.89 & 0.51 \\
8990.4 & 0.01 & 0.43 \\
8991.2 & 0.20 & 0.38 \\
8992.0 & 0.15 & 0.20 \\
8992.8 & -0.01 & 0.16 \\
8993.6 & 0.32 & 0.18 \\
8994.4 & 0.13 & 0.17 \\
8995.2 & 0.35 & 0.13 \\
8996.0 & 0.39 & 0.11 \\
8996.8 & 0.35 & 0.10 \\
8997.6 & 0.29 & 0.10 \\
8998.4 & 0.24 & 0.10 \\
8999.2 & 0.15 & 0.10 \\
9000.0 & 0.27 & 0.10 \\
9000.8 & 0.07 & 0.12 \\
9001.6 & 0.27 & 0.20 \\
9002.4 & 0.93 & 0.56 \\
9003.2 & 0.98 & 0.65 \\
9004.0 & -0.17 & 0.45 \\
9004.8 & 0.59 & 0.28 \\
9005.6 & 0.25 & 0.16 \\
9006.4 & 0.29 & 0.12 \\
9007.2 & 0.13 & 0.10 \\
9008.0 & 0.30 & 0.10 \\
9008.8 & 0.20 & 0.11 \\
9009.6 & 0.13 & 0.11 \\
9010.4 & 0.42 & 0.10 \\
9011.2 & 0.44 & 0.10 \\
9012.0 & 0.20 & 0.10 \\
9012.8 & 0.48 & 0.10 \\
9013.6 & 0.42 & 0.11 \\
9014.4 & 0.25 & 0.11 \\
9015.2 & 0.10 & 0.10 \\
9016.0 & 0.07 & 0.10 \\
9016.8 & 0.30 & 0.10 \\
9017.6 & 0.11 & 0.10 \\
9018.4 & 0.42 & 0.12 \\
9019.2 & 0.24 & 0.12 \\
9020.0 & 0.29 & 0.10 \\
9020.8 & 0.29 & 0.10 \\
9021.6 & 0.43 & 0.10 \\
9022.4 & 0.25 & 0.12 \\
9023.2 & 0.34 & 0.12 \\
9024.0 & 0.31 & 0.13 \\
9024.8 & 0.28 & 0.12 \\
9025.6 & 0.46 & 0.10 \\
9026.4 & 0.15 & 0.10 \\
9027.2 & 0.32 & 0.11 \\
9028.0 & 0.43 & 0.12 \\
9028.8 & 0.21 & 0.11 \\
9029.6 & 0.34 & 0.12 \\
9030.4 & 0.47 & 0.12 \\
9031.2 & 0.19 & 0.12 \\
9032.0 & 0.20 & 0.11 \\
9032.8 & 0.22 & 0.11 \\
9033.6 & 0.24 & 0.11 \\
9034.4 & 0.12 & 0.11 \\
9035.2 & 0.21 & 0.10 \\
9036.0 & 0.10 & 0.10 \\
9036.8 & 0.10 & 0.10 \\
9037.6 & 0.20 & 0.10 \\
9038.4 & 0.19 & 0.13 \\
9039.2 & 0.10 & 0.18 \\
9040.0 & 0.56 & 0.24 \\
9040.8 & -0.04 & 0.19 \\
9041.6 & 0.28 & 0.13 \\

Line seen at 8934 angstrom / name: H-beta 4861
